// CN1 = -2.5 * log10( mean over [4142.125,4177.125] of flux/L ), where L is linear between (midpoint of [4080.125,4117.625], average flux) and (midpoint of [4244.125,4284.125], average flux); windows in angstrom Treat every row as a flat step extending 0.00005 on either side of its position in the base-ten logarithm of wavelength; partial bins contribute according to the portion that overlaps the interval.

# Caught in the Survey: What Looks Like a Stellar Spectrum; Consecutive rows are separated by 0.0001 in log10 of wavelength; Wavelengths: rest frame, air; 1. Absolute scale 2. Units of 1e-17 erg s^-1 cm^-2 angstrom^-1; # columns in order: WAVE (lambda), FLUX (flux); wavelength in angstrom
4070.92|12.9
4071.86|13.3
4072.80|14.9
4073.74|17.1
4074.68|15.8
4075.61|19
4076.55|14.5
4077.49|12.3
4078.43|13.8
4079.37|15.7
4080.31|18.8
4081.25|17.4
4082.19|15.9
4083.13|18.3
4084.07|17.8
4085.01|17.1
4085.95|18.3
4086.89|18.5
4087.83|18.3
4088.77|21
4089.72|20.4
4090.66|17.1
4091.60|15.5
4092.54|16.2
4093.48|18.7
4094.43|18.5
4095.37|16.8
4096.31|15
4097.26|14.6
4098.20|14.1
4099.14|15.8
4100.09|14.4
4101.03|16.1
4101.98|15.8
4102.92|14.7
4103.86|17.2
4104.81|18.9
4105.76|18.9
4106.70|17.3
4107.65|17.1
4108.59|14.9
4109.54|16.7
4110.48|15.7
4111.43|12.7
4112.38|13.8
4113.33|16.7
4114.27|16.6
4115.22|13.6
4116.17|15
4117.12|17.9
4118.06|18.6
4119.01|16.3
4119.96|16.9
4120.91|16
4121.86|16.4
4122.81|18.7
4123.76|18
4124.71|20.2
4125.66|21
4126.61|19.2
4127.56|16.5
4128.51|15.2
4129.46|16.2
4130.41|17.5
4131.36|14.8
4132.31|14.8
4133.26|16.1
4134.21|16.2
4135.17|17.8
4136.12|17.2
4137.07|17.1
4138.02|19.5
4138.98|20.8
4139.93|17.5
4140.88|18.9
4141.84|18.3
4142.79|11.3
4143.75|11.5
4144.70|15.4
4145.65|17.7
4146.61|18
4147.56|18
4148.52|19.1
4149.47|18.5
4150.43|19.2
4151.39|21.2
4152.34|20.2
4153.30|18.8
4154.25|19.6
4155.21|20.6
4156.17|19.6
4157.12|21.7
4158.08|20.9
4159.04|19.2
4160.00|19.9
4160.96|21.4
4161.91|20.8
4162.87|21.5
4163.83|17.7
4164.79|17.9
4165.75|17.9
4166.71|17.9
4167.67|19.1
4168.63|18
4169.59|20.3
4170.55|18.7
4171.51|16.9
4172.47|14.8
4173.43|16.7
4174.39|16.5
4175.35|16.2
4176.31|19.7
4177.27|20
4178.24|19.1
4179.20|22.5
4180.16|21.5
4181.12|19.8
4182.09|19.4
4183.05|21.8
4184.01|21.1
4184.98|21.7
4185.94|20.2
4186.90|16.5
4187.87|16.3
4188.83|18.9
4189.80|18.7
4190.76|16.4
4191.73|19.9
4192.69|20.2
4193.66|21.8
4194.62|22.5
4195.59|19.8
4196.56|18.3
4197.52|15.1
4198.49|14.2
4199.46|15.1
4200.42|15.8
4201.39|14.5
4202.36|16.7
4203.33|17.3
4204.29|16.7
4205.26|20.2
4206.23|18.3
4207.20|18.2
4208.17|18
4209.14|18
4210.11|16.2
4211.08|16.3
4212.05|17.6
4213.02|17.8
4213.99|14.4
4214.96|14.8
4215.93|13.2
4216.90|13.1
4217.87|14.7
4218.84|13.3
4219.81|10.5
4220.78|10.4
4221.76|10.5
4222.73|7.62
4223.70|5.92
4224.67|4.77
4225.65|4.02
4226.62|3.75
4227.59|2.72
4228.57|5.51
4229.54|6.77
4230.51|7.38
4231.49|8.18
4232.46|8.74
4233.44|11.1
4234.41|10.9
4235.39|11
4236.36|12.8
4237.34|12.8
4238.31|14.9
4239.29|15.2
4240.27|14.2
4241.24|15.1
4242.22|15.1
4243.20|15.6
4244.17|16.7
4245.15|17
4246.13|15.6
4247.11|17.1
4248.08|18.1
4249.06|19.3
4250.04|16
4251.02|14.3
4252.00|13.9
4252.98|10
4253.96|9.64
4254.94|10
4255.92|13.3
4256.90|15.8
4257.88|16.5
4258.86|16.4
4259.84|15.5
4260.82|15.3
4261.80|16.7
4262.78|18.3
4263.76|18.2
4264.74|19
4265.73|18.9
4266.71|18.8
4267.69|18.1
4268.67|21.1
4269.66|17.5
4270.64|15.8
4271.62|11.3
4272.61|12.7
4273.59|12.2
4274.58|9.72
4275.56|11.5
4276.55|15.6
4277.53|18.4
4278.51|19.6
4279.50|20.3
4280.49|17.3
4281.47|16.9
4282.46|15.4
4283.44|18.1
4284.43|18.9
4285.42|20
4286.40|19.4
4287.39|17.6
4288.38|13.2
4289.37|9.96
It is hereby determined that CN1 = -0.13 mag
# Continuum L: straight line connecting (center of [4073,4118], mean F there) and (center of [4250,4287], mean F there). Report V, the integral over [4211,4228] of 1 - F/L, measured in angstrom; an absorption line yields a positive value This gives 5.67 angstrom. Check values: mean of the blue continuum 16.5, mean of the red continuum 16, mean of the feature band 10.8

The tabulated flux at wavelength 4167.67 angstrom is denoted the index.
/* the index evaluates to 19.1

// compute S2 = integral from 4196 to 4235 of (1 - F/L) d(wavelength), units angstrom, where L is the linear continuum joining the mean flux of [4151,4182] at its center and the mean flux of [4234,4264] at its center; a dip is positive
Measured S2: 9.6 angstrom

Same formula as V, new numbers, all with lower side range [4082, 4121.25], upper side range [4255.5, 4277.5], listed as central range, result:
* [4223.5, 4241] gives 7.61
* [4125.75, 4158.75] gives -2.74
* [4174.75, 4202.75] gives -4.28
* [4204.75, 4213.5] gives -0.91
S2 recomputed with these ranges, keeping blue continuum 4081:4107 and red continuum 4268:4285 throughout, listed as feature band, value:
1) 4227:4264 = 6.4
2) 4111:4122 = 0.7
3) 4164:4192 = -3.6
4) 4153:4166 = -2.5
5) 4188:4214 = -1.9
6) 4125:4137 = 0.0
